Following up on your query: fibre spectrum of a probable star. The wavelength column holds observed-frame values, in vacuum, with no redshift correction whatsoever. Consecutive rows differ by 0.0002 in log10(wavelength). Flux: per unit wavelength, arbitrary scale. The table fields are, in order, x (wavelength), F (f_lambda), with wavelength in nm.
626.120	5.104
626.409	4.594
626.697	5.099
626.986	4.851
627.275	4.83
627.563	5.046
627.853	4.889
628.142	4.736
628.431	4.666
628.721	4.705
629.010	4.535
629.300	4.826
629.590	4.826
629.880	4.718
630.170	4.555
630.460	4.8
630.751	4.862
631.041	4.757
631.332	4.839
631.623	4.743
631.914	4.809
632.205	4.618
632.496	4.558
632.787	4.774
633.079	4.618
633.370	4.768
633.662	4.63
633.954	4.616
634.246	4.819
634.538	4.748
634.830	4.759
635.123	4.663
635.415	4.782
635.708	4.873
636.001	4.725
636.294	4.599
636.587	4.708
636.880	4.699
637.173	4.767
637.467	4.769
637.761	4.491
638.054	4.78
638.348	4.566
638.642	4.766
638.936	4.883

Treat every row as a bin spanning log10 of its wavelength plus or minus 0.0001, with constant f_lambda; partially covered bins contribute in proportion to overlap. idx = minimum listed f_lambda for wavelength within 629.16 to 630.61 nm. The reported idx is 4.555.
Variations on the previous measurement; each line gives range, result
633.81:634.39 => 4.616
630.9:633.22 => 4.558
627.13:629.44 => 4.535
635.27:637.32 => 4.599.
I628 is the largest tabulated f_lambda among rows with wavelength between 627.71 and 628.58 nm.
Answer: 4.889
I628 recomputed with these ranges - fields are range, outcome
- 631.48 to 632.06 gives 4.809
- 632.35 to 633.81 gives 4.774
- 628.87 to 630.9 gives 4.862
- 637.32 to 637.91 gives 4.769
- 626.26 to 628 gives 5.099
